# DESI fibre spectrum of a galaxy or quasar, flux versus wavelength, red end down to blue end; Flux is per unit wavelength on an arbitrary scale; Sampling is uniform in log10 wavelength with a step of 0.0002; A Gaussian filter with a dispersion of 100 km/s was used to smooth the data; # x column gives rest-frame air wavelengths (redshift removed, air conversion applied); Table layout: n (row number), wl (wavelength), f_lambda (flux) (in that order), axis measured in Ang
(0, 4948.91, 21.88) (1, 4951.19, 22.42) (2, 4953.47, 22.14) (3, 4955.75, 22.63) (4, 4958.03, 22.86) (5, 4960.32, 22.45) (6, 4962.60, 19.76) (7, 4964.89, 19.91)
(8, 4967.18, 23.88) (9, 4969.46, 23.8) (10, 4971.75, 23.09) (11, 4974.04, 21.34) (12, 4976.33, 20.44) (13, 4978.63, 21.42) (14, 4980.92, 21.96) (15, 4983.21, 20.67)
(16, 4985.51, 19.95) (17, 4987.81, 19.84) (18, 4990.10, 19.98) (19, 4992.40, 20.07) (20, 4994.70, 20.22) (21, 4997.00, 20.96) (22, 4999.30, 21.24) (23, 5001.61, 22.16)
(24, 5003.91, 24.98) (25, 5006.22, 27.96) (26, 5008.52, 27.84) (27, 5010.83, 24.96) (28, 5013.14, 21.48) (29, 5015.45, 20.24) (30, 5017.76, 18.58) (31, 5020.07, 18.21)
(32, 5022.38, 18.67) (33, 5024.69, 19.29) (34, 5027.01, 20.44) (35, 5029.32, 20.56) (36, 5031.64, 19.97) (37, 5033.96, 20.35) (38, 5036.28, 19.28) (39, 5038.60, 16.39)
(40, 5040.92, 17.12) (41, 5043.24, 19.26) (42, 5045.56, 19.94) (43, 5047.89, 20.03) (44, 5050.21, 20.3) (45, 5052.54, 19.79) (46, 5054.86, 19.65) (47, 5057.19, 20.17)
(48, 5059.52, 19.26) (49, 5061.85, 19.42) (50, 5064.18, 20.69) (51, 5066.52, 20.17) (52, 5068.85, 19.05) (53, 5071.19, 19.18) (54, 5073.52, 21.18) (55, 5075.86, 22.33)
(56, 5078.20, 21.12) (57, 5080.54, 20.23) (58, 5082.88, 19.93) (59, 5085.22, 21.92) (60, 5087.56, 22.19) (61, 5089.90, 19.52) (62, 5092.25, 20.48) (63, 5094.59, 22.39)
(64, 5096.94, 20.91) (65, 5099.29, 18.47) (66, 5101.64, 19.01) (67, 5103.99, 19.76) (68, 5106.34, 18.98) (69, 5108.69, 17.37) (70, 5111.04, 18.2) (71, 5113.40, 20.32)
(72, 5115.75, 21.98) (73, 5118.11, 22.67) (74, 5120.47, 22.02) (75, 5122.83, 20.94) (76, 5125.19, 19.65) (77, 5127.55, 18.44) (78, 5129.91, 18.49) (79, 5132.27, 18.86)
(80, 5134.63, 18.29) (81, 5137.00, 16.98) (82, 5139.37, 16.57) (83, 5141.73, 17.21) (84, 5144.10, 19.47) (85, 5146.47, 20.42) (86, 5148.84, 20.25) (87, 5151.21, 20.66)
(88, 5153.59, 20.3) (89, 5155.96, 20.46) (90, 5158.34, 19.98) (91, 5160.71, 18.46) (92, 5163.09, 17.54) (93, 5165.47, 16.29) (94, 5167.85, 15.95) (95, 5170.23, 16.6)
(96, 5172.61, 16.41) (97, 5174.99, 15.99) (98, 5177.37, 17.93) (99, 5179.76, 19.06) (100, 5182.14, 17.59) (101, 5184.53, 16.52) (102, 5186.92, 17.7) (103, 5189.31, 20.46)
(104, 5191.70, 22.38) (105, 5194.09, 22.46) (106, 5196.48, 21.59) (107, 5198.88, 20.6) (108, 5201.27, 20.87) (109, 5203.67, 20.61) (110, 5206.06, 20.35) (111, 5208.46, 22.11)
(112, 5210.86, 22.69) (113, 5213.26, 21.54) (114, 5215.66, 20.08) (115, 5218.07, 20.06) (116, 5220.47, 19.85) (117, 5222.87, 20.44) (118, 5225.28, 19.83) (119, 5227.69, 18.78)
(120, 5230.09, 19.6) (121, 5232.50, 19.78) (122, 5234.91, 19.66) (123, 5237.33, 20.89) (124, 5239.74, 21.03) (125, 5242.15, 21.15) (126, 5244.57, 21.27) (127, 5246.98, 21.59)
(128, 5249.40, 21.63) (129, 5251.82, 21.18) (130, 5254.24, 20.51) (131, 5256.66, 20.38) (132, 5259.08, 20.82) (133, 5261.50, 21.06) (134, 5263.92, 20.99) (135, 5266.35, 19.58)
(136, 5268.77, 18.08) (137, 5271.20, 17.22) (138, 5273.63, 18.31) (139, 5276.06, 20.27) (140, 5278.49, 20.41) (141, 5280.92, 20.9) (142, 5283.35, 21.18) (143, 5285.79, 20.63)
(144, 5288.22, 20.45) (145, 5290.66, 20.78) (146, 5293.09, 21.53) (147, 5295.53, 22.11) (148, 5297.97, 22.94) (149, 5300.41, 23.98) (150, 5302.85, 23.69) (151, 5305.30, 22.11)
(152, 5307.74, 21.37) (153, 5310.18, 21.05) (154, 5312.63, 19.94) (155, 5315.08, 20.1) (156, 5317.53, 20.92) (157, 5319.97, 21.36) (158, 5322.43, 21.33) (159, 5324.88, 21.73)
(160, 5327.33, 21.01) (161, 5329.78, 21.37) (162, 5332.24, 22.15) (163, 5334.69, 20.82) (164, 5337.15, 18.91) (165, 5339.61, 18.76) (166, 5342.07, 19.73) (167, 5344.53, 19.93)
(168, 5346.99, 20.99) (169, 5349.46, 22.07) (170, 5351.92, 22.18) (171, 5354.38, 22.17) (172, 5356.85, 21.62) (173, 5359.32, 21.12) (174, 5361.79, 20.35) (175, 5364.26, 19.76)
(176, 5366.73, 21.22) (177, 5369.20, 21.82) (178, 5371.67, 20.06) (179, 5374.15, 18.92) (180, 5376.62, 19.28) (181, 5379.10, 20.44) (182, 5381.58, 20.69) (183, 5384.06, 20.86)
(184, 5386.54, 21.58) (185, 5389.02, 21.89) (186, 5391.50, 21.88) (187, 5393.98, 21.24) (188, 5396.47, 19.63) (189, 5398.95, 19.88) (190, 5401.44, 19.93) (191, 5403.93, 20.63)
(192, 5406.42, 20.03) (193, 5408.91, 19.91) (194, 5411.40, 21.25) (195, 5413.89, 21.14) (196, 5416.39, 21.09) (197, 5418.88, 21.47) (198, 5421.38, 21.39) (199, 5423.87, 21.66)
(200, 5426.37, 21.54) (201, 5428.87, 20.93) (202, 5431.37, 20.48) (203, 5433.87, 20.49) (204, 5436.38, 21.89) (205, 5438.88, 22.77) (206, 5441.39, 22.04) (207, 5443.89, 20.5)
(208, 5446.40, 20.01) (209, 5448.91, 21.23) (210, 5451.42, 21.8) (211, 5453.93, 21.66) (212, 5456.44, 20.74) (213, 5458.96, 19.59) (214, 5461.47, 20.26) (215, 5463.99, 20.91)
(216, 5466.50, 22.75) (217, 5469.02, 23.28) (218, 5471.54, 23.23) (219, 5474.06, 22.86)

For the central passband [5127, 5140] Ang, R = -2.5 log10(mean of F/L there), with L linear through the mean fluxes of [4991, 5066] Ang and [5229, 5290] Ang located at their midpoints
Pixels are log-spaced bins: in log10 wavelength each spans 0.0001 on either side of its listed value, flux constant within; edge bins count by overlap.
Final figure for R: 0.14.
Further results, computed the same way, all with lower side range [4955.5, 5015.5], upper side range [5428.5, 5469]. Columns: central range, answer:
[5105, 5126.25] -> 0.08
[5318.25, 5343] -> 0.04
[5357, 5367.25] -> 0.04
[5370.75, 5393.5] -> 0.03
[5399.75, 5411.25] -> 0.06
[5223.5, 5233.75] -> 0.11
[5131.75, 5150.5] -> 0.18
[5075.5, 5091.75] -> 0.05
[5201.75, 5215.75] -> 0.02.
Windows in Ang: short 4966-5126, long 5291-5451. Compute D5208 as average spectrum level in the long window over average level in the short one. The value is 1.02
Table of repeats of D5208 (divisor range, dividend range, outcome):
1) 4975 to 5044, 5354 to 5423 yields 1.00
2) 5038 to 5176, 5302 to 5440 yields 1.08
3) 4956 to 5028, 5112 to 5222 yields 0.90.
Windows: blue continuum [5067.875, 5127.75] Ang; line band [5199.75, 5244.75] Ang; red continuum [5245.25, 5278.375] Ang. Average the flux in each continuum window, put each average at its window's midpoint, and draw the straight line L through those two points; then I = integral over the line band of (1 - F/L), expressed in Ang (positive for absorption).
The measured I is -0.8 Ang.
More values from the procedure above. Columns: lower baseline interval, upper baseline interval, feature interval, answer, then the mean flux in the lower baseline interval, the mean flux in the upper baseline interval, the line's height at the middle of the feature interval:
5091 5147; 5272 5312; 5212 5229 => 0.38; 19.5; 21.3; 20.5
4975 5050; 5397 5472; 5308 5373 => 0.51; 20.8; 21.1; 21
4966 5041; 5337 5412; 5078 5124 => 1.38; 21.2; 20.6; 21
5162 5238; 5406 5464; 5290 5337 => -3.08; 19.4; 21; 20.2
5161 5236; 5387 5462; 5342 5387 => -0.51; 19.4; 21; 20.6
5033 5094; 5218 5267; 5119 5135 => 0.41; 20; 20.5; 20.2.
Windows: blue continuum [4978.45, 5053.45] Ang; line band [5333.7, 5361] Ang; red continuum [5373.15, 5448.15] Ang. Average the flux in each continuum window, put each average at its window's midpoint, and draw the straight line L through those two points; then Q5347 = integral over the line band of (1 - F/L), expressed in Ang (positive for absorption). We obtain 0.12 Ang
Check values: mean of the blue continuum 20.7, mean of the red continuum 20.9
